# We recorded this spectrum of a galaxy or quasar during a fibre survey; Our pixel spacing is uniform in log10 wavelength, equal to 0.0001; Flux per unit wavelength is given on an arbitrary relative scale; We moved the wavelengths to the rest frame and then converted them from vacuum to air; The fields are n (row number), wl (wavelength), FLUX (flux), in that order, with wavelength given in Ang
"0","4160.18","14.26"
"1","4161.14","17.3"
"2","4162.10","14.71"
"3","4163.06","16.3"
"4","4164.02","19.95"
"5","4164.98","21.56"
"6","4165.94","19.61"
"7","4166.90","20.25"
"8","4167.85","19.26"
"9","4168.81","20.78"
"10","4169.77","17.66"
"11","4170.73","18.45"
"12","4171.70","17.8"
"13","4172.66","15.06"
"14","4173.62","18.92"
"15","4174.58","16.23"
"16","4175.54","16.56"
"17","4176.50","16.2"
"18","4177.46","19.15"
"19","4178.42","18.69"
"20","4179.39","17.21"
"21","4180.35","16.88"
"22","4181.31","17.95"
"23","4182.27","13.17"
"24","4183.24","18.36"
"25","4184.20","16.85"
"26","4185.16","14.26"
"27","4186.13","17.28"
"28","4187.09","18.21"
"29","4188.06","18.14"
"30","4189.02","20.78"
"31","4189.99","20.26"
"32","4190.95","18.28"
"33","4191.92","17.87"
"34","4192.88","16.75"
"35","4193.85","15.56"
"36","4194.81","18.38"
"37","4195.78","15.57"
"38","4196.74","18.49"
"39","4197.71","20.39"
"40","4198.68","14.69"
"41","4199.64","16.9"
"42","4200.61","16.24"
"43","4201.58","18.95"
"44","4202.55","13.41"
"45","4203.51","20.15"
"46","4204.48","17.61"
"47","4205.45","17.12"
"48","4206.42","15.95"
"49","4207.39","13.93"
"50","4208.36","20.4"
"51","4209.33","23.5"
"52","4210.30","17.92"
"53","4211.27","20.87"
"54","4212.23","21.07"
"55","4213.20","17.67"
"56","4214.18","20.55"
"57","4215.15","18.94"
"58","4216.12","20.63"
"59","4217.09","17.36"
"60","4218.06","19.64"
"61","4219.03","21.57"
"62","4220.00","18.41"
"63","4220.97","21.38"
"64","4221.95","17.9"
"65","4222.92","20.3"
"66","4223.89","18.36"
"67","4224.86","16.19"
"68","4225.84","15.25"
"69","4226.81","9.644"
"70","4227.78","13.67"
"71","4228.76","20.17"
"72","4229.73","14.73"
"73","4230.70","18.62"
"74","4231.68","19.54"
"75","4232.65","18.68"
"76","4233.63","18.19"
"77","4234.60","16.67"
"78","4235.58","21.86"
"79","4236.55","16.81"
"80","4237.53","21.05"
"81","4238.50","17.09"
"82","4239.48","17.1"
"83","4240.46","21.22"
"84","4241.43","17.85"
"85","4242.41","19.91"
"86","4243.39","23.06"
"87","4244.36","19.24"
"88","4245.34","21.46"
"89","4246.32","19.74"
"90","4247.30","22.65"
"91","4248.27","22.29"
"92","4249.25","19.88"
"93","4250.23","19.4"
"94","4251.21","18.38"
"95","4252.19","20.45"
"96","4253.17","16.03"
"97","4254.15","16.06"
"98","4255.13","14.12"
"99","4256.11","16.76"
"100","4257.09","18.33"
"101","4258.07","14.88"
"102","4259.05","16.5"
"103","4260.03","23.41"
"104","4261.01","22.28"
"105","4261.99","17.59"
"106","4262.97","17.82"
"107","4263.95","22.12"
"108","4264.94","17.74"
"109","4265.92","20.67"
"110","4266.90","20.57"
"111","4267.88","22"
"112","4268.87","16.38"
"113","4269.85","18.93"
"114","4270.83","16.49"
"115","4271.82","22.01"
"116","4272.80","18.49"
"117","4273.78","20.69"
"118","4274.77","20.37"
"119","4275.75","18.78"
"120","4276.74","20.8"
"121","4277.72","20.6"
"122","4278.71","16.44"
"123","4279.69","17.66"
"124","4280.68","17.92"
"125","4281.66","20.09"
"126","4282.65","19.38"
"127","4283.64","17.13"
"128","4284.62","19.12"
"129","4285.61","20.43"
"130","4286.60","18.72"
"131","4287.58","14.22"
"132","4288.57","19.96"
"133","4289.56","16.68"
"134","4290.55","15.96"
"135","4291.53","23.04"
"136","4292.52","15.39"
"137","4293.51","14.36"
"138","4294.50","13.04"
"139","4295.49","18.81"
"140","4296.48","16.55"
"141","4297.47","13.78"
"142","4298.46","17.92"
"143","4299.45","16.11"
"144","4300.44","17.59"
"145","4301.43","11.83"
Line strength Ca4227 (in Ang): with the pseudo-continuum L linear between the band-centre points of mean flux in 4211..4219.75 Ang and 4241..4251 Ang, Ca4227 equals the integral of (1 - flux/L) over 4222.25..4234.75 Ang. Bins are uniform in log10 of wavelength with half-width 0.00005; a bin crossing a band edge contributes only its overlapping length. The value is 2.0 Ang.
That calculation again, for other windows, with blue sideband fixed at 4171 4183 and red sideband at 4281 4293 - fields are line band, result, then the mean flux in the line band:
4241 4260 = -1.06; 18.9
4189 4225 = -2.11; 18.4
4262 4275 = -0.96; 19.5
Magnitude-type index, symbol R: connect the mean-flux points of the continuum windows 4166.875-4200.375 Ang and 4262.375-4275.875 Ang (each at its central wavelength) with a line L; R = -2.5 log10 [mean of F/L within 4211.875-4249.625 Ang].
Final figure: -0.01 mag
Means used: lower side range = 17.6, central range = 18.9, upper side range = 19.5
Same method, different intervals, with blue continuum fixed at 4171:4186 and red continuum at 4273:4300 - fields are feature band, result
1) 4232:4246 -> -0.11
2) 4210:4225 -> -0.13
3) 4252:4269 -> -0.05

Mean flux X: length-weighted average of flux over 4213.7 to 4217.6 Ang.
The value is 19.4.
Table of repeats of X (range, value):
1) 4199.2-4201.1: 16.5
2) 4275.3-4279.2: 19.1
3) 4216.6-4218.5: 18.5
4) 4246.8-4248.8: 22.5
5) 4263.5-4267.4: 20.3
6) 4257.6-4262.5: 19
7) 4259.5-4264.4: 20.6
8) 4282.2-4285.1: 18.5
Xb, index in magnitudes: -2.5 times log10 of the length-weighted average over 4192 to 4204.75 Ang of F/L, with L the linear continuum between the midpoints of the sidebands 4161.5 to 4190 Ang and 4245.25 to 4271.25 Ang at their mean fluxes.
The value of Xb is 0.06 mag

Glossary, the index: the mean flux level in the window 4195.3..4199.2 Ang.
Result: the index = 17.3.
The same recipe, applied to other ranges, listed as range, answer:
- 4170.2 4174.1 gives 17.5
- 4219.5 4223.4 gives 19.5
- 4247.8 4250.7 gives 20.5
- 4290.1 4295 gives 16.4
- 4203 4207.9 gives 16.9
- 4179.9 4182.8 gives 16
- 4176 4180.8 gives 17.6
